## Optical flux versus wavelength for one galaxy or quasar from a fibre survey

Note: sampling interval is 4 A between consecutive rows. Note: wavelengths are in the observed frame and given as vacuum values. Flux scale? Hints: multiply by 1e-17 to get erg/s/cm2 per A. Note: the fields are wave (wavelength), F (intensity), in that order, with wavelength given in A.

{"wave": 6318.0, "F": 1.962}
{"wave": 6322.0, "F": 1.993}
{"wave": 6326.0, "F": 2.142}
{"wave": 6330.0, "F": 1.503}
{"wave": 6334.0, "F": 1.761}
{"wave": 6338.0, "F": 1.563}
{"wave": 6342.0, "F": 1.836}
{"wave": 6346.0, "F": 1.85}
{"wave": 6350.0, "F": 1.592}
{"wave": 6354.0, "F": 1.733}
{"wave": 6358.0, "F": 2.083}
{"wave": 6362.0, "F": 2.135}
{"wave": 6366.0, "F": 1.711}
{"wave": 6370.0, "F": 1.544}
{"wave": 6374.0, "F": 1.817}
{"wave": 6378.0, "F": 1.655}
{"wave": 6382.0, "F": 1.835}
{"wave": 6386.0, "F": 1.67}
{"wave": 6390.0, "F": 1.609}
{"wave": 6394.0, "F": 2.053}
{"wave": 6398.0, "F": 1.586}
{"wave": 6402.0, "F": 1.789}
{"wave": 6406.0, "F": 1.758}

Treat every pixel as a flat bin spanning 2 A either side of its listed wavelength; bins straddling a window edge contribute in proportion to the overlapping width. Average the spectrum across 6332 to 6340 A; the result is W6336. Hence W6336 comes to 1.66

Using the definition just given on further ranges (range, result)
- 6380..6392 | 1.7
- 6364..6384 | 1.71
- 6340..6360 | 1.82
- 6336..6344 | 1.7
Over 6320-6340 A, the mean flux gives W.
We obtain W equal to 1.79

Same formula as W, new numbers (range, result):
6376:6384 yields 1.75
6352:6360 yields 1.91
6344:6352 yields 1.72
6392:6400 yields 1.82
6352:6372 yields 1.84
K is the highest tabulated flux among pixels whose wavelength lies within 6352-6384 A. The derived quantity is 2.135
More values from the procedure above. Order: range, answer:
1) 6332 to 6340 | 1.761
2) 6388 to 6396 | 2.053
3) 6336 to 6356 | 1.85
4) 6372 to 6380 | 1.817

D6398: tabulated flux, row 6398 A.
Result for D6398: 1.586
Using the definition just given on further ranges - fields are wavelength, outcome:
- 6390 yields 1.609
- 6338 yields 1.563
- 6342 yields 1.836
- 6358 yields 2.083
